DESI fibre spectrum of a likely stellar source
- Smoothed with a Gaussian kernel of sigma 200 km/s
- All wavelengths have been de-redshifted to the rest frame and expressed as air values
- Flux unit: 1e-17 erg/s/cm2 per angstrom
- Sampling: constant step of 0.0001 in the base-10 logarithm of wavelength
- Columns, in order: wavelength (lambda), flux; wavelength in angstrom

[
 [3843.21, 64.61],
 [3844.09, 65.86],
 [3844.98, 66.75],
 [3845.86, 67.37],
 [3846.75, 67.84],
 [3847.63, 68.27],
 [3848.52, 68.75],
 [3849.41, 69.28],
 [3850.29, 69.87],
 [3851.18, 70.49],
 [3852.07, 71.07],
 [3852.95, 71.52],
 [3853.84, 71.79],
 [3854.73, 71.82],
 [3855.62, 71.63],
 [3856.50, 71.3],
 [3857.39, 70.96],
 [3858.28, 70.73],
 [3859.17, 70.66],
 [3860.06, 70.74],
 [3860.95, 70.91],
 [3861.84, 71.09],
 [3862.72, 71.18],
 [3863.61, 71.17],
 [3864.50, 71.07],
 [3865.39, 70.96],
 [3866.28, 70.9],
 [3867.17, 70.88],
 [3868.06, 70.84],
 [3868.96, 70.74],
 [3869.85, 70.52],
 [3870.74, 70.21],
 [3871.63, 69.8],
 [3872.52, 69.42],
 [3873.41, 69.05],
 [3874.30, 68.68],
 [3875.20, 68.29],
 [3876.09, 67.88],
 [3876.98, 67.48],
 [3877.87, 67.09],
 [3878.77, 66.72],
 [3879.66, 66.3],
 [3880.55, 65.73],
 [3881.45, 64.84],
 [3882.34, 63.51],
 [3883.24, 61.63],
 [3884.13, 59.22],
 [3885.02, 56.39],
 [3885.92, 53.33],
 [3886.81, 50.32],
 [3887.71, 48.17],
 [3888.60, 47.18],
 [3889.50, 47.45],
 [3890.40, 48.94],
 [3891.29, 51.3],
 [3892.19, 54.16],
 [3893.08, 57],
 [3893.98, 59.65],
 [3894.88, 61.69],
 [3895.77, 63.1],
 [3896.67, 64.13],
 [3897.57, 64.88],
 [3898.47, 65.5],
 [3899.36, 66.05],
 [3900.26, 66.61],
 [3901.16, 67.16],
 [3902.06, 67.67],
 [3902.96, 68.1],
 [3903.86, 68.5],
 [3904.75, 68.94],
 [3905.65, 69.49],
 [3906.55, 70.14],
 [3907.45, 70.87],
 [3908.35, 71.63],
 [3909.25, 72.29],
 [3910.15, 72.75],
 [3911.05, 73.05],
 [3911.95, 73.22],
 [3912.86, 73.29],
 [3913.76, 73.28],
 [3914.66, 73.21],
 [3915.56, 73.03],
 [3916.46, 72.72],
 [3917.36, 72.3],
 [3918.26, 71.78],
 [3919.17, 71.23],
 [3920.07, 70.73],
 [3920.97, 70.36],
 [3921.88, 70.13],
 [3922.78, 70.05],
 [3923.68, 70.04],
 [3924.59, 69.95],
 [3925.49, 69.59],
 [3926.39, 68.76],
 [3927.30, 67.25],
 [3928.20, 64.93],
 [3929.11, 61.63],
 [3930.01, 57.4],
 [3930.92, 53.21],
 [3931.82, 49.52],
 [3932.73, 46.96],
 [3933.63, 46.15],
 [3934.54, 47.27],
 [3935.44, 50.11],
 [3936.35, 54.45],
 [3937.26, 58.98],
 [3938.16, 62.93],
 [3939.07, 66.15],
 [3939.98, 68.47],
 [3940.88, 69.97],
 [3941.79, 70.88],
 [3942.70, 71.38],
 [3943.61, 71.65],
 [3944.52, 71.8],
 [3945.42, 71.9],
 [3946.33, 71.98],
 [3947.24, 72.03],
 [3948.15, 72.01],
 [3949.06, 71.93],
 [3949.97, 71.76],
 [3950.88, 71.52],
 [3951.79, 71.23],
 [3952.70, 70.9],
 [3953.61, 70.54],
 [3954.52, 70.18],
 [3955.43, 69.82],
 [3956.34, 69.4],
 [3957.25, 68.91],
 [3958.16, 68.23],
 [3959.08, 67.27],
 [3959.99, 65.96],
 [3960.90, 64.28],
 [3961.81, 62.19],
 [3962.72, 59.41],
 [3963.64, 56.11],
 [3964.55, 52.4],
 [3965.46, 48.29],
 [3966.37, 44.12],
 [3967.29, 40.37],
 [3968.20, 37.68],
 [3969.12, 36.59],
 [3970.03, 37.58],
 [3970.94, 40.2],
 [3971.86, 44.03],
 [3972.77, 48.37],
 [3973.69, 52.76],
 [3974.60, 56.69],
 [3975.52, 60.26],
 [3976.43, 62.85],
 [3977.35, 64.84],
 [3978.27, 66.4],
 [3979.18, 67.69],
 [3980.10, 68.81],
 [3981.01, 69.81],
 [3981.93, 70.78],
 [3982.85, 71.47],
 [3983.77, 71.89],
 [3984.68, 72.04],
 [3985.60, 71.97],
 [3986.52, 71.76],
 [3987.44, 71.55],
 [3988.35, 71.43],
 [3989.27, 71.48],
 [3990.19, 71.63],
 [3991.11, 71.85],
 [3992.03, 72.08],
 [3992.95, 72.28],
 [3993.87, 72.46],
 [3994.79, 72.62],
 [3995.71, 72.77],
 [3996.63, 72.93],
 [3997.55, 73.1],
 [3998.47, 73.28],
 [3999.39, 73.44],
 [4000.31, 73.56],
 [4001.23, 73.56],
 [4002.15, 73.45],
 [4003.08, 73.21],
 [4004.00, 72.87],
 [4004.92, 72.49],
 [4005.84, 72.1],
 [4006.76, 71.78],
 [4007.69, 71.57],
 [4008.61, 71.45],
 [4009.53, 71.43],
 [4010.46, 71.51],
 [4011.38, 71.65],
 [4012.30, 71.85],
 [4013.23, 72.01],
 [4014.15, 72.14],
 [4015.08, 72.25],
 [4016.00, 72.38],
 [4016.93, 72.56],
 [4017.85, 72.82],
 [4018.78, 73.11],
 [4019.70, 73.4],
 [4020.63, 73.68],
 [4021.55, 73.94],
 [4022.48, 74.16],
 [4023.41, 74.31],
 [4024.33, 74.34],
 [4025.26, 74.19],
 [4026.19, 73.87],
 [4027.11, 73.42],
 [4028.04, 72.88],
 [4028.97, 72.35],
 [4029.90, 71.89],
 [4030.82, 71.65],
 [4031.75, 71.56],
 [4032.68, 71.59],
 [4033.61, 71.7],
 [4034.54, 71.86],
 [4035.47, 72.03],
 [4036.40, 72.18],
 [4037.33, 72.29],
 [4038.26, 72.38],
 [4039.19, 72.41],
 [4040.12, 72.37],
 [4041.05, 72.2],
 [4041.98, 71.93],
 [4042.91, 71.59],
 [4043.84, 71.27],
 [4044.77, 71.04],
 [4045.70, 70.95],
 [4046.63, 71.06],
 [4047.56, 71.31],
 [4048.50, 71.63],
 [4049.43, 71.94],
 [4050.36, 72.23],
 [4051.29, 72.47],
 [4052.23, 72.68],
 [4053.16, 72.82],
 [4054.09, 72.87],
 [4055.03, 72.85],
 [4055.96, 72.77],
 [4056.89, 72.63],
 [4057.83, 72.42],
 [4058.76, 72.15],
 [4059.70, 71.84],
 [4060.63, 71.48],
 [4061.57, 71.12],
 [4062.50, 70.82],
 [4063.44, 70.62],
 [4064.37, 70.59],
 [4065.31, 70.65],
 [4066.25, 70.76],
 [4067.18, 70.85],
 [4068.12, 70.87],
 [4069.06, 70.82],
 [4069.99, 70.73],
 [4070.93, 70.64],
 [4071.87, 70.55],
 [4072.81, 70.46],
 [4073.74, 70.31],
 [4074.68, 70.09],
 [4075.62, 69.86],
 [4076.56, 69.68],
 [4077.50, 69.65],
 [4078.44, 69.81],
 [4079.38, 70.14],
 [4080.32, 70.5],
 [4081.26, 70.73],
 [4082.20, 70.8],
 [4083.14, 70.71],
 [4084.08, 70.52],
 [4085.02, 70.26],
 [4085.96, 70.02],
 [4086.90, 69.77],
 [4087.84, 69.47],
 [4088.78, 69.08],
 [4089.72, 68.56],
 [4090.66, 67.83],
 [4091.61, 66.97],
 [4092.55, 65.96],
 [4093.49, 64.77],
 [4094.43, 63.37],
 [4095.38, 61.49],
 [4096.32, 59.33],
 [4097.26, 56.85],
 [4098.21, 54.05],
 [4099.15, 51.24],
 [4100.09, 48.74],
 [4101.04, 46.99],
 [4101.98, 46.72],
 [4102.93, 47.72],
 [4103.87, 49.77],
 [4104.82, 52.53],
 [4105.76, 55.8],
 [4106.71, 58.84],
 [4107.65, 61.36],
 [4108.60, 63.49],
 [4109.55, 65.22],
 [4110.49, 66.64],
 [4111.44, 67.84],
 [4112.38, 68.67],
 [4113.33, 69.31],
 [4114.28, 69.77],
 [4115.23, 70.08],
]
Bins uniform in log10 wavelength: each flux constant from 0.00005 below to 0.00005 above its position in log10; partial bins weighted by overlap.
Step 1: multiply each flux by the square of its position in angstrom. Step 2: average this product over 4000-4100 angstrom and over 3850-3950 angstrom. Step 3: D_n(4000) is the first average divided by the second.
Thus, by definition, 1.15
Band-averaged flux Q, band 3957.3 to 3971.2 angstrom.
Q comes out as 52.7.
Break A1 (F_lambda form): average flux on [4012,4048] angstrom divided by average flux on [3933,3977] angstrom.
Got 1.2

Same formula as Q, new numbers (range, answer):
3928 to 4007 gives 64.4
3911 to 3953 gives 66.8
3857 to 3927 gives 66.8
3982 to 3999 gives 72.1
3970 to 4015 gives 68.5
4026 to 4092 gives 71.2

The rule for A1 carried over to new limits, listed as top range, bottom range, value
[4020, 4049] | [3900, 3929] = 1.03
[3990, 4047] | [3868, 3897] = 1.17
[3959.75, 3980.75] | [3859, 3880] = 0.77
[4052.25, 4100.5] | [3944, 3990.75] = 1.08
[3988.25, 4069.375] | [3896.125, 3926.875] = 1.03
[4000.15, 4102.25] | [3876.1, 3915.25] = 1.10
